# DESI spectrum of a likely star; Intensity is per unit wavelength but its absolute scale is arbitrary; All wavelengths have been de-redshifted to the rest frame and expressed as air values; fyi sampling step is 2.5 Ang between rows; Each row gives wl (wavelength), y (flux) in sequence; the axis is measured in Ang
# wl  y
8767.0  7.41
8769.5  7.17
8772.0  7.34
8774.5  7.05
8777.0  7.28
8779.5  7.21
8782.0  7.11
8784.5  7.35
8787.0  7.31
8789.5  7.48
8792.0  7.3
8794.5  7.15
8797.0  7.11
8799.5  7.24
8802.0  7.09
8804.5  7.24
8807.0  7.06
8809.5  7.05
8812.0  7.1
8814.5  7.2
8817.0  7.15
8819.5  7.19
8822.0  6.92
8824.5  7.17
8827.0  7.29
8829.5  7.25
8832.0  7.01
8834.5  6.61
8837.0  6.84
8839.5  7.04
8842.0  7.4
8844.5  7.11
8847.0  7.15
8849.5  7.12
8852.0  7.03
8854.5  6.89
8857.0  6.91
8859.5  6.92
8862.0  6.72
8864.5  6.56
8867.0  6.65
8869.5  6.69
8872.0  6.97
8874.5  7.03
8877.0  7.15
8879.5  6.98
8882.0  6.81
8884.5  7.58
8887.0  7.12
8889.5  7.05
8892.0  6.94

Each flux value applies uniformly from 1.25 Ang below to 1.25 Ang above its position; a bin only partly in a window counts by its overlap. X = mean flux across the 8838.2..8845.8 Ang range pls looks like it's 7.18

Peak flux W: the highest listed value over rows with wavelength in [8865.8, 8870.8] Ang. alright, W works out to 6.69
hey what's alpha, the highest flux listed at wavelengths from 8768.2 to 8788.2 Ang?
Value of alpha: 7.35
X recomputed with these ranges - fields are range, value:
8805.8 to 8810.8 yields 7.06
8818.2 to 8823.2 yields 7.06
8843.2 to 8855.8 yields 7.06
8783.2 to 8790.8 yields 7.38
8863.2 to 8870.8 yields 6.64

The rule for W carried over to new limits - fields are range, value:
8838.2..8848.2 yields 7.4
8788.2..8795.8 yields 7.48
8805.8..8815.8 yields 7.2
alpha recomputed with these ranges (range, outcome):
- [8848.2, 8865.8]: 7.12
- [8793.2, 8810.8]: 7.24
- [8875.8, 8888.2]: 7.58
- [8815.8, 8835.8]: 7.29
